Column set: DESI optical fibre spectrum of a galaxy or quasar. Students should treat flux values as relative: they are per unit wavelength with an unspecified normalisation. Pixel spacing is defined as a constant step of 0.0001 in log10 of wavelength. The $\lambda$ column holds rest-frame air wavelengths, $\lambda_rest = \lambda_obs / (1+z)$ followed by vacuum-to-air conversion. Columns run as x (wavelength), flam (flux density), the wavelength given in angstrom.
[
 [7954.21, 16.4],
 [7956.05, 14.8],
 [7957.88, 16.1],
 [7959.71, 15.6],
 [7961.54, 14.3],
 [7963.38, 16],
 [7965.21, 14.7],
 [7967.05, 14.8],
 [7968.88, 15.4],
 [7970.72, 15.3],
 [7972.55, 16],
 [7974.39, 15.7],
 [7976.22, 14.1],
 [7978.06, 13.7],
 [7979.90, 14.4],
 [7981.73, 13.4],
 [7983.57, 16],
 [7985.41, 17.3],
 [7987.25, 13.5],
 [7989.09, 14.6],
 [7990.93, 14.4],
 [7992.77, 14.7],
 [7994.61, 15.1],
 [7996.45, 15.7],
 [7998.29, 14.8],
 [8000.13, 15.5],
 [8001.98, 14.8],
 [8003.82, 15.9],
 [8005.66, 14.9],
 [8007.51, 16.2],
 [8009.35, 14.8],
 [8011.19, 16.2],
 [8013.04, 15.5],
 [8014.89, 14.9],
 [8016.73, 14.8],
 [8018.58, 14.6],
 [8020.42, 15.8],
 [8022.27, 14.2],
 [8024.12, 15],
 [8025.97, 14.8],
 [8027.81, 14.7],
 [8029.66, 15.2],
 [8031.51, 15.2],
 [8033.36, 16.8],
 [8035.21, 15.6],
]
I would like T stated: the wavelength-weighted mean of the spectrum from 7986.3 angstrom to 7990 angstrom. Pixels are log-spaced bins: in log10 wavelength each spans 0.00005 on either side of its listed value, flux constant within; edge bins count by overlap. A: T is 14.1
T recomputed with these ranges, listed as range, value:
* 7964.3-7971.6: 15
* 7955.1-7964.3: 15.4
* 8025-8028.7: 14.8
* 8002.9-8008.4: 15.7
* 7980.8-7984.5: 14.7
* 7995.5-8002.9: 15.2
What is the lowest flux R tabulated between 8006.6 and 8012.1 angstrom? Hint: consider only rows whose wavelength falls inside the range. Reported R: 14.8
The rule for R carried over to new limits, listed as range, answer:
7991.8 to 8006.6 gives 14.7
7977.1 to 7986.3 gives 13.4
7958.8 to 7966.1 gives 14.3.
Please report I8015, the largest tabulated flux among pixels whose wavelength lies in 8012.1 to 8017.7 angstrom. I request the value 15.5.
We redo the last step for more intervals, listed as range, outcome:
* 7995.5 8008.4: 16.2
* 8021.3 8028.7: 15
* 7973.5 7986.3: 17.3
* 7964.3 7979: 16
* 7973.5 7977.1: 15.7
